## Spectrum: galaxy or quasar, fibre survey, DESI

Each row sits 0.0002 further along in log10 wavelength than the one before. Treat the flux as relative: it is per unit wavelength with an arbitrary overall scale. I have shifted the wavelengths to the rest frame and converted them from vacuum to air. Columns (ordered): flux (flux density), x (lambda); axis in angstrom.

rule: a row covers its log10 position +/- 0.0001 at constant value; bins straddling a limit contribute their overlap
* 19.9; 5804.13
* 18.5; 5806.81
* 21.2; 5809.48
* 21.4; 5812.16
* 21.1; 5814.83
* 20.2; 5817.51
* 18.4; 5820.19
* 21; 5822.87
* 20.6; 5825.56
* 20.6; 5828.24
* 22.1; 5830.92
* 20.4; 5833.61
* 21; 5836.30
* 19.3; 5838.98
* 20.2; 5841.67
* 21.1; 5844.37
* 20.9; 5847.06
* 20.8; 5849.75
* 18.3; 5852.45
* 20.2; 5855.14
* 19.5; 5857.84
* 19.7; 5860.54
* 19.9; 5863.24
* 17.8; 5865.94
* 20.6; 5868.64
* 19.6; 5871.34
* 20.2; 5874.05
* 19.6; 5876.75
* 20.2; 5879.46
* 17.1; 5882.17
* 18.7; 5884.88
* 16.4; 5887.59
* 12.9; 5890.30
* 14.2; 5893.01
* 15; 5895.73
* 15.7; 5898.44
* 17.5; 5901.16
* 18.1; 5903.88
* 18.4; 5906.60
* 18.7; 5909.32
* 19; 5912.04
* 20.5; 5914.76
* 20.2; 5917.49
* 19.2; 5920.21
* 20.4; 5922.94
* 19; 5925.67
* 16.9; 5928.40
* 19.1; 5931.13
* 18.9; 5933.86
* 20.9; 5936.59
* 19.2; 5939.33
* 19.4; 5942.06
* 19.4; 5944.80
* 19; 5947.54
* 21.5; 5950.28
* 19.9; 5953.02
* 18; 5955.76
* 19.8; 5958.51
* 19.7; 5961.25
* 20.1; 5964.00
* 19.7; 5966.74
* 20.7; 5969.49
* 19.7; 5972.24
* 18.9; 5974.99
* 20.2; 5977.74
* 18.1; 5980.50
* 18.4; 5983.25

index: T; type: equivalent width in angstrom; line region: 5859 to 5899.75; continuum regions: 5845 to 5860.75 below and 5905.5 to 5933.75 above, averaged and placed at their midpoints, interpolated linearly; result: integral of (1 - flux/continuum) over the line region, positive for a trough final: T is 3.7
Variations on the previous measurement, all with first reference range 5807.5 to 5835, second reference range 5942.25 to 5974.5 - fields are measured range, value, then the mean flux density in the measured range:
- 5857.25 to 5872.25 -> 0.6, 19.5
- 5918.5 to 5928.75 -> 0.4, 19.1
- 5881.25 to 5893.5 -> 2.6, 15.9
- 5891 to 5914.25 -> 3.5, 17.1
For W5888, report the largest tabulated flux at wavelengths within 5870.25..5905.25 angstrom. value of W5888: 20.2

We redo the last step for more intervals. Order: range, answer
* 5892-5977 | 21.5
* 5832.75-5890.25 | 21.1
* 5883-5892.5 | 18.7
